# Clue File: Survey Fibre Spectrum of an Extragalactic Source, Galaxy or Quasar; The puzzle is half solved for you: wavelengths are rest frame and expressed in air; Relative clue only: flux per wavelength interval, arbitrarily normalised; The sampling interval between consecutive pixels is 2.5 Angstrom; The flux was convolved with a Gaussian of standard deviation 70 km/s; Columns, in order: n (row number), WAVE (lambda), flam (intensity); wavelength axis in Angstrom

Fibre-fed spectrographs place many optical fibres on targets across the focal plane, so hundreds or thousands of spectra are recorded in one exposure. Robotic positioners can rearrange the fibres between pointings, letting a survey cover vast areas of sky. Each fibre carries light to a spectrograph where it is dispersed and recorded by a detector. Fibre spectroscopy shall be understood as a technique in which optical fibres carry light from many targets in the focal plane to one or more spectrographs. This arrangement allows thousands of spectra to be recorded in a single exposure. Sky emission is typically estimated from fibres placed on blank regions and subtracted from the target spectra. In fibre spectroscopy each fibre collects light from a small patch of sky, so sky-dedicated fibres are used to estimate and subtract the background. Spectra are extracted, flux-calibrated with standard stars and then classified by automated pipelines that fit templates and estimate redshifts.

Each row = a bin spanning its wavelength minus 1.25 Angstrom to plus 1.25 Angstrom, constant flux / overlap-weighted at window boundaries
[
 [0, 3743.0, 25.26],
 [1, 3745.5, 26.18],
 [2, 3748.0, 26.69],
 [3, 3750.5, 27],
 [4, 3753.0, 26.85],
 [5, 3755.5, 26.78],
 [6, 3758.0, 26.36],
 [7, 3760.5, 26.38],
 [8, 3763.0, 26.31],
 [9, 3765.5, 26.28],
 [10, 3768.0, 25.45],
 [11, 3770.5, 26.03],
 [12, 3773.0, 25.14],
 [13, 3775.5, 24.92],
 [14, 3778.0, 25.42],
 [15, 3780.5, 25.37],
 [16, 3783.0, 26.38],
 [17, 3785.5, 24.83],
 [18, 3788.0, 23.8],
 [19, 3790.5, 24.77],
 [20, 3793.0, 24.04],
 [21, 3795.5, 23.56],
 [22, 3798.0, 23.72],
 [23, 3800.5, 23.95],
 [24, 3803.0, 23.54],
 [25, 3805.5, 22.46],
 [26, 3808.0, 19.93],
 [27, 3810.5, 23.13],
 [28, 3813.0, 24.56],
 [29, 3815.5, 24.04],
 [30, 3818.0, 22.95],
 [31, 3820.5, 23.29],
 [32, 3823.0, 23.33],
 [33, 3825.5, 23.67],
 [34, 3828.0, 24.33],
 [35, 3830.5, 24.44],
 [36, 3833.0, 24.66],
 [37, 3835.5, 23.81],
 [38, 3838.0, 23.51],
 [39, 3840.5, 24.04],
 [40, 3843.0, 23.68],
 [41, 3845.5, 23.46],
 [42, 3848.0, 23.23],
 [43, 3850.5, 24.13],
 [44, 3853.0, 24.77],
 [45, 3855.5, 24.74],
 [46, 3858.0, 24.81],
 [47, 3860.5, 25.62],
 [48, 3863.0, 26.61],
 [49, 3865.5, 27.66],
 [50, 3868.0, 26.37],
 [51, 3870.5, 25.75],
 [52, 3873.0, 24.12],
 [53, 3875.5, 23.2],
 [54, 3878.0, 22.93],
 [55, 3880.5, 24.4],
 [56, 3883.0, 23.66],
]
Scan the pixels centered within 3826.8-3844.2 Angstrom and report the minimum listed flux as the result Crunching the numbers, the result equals 23.51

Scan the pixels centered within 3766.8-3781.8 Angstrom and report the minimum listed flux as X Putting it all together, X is 24.92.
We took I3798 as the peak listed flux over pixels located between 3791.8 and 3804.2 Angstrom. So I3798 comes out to 24.04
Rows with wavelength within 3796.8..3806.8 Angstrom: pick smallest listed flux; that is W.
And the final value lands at 22.46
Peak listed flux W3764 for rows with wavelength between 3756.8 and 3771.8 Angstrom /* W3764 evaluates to 26.38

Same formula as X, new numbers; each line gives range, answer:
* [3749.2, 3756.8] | 26.78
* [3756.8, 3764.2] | 26.31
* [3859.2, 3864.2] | 25.62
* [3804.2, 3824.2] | 19.93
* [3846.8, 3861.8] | 23.23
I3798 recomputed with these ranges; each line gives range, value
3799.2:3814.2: 24.56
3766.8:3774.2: 26.03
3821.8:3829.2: 24.33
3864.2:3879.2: 27.66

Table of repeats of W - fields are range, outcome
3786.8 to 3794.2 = 23.8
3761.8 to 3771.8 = 25.45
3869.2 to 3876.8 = 23.2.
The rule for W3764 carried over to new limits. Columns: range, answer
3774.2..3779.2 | 25.42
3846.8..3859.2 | 24.81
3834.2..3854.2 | 24.77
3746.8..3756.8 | 27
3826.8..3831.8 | 24.44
